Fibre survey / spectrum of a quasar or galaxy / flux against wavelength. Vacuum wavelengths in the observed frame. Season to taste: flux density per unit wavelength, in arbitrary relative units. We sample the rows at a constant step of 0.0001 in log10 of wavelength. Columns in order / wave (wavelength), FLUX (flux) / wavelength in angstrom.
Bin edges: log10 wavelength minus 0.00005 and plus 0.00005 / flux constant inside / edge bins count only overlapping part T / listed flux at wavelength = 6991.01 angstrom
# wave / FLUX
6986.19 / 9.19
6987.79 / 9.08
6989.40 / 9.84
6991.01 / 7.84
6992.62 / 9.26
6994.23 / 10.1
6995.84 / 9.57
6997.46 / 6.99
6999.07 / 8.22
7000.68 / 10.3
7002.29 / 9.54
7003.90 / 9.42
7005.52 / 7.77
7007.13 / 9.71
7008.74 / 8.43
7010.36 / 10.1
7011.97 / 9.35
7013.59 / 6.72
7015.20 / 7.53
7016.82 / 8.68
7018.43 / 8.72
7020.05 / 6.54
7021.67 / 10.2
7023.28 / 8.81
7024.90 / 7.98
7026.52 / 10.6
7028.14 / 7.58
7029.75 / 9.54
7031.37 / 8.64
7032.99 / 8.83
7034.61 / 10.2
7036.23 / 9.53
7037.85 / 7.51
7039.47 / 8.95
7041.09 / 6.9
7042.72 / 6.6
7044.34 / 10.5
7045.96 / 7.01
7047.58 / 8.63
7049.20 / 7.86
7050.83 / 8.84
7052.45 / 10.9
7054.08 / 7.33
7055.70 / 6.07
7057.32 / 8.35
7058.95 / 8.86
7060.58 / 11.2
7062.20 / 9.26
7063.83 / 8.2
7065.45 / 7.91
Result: 7.84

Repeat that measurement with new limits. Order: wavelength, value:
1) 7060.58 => 11.2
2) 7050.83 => 8.84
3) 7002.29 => 9.54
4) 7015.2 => 7.53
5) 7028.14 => 7.58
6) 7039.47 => 8.95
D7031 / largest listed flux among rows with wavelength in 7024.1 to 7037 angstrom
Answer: 10.6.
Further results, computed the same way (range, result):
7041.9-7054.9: 10.9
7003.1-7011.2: 10.1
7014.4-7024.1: 10.2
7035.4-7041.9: 9.53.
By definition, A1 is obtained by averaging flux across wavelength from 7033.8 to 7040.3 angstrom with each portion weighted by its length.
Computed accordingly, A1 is 9.04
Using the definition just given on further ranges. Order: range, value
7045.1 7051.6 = 8.1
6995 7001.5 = 8.78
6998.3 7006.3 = 9.06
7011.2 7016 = 7.86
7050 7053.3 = 9.81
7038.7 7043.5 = 7.46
